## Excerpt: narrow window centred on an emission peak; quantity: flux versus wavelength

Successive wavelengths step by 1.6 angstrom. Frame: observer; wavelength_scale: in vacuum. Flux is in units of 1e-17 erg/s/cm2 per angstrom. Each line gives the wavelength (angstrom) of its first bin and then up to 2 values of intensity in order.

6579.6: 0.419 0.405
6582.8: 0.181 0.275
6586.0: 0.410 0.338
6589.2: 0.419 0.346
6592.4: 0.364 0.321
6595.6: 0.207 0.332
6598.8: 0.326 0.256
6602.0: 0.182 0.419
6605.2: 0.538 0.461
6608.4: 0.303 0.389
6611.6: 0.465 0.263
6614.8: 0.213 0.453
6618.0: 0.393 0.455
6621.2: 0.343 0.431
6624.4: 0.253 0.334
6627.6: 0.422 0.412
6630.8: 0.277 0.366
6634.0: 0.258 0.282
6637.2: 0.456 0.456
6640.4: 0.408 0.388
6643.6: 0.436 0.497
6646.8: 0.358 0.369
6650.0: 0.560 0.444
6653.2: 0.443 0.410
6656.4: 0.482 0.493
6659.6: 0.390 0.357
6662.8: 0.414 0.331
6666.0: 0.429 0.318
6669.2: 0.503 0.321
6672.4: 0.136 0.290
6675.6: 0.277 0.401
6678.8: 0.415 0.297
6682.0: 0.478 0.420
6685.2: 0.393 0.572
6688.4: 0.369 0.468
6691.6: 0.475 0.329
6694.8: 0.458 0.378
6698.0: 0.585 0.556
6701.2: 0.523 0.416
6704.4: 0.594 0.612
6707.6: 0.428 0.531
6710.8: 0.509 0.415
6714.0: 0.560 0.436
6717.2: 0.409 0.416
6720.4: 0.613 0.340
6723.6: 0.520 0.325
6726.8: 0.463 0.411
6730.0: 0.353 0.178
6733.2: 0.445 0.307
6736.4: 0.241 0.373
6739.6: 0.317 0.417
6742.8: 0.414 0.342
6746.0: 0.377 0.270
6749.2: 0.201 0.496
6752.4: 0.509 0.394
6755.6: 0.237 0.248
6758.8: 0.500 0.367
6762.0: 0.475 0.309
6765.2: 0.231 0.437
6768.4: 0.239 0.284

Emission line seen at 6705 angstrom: C III]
